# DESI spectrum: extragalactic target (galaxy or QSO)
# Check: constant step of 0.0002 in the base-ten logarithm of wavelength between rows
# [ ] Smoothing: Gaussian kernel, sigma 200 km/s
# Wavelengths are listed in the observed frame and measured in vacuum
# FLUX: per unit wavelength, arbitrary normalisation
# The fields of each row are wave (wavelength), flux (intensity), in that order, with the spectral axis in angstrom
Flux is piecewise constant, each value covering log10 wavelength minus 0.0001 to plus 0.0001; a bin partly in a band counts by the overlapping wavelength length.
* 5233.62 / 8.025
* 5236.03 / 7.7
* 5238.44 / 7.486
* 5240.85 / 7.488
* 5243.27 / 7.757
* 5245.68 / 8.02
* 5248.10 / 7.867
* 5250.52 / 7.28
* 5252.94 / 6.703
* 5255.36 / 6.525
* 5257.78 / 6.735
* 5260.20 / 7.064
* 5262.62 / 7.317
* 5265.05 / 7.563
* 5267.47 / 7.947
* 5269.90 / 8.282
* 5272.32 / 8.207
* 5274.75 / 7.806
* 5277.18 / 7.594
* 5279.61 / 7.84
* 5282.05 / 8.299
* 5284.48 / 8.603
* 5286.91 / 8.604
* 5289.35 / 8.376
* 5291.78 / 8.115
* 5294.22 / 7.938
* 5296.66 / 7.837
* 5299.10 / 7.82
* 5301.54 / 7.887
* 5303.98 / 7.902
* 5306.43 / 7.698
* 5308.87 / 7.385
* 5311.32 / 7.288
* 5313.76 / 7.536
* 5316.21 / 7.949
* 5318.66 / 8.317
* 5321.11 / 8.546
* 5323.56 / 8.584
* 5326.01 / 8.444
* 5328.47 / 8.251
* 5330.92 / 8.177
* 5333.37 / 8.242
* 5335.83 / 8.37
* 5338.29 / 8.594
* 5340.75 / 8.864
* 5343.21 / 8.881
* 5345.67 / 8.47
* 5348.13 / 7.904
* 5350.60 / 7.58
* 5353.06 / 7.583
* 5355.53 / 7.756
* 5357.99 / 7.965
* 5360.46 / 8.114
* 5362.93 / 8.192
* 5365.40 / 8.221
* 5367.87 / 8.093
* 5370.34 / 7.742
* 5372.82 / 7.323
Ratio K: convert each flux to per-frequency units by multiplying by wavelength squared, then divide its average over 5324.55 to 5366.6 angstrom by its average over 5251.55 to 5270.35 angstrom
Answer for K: 1.17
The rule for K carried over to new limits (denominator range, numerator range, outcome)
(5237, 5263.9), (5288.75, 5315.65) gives 1.09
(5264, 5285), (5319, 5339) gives 1.07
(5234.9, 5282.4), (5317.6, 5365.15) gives 1.13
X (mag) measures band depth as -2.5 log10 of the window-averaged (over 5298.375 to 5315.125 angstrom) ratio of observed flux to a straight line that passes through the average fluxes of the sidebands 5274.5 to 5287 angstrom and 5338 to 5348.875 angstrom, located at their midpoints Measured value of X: 0.09 mag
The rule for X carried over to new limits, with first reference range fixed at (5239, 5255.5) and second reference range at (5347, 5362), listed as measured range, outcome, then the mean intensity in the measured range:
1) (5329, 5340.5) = -0.09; 8.39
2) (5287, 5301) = -0.06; 8.06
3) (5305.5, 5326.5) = -0.04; 7.96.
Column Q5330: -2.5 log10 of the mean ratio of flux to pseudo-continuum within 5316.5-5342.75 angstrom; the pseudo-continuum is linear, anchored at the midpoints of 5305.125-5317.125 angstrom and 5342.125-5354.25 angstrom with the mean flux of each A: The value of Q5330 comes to -0.08 mag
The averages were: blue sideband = 7.56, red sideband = 8.08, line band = 8.43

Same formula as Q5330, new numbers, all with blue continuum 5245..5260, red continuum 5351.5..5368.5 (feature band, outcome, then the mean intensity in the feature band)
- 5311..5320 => -0.028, 7.83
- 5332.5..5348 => -0.093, 8.53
